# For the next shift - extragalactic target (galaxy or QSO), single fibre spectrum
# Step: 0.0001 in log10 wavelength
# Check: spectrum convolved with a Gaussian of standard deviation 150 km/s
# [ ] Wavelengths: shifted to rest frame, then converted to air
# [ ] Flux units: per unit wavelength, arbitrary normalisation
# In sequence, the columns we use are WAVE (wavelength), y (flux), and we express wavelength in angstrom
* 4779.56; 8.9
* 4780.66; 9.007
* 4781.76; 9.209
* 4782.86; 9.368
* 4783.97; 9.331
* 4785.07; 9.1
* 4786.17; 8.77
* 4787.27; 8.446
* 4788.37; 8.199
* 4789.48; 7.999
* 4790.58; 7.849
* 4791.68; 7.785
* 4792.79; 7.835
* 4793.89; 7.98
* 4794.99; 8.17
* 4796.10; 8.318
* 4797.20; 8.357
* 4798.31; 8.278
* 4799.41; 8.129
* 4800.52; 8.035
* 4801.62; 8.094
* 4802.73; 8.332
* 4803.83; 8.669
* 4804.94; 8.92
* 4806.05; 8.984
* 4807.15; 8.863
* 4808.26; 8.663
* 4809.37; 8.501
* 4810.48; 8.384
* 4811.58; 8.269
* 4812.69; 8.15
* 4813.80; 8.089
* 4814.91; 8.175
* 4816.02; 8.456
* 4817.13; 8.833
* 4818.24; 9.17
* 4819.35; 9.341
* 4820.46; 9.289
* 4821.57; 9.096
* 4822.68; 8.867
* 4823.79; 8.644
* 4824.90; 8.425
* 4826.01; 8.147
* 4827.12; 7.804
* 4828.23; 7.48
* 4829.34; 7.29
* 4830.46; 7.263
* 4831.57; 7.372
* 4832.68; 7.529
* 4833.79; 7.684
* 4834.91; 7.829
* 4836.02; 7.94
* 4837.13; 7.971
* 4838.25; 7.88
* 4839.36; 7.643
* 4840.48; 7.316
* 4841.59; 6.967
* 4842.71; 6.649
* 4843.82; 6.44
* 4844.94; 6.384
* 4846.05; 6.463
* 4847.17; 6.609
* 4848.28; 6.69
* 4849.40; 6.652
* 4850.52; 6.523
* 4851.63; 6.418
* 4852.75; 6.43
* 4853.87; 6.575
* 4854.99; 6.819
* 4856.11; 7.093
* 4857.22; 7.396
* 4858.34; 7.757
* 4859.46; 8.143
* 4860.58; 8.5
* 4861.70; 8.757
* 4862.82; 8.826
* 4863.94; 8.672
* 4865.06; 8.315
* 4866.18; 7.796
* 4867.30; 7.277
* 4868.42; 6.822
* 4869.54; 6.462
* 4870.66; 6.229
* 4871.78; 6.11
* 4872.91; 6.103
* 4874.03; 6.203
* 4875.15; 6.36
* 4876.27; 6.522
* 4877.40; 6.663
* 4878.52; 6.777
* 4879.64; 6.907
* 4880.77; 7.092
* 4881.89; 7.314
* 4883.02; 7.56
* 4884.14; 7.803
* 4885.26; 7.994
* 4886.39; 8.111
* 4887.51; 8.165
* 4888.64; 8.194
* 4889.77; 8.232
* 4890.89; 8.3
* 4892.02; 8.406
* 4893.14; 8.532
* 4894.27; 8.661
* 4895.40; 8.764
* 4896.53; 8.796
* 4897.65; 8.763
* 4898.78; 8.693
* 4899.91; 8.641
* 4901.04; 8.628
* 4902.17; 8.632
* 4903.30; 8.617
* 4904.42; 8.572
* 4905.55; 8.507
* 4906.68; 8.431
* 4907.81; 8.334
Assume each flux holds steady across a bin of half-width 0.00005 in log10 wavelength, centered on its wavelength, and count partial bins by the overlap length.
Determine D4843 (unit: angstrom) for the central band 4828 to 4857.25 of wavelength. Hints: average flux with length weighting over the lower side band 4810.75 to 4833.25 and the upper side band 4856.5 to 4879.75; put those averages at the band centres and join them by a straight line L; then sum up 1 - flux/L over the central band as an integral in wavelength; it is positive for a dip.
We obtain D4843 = 2.9 angstrom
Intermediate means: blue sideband 8.29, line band 7.08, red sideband 7.27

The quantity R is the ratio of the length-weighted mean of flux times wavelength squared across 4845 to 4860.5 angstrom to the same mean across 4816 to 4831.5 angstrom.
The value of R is 0.83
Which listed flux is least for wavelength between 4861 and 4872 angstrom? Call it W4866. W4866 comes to 6.11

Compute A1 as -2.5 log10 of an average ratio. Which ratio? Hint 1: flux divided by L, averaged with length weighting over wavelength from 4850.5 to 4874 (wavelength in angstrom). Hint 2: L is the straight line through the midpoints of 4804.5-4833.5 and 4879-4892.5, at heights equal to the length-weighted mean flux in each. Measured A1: 0.11 mag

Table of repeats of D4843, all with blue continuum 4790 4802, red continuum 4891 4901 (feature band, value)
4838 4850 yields 2.1 angstrom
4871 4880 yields 2.2 angstrom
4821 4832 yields 0.3 angstrom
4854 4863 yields 0.7 angstrom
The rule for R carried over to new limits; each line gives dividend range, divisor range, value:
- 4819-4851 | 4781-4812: 0.91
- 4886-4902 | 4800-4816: 1.04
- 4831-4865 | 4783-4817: 0.89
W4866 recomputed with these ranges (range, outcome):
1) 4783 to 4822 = 7.785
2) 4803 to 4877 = 6.103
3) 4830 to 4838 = 7.263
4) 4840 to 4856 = 6.384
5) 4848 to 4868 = 6.418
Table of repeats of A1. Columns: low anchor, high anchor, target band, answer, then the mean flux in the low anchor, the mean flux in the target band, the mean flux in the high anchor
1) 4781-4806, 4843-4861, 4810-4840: -0.08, 8.43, 8.18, 6.92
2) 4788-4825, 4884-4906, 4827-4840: 0.11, 8.45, 7.63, 8.46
